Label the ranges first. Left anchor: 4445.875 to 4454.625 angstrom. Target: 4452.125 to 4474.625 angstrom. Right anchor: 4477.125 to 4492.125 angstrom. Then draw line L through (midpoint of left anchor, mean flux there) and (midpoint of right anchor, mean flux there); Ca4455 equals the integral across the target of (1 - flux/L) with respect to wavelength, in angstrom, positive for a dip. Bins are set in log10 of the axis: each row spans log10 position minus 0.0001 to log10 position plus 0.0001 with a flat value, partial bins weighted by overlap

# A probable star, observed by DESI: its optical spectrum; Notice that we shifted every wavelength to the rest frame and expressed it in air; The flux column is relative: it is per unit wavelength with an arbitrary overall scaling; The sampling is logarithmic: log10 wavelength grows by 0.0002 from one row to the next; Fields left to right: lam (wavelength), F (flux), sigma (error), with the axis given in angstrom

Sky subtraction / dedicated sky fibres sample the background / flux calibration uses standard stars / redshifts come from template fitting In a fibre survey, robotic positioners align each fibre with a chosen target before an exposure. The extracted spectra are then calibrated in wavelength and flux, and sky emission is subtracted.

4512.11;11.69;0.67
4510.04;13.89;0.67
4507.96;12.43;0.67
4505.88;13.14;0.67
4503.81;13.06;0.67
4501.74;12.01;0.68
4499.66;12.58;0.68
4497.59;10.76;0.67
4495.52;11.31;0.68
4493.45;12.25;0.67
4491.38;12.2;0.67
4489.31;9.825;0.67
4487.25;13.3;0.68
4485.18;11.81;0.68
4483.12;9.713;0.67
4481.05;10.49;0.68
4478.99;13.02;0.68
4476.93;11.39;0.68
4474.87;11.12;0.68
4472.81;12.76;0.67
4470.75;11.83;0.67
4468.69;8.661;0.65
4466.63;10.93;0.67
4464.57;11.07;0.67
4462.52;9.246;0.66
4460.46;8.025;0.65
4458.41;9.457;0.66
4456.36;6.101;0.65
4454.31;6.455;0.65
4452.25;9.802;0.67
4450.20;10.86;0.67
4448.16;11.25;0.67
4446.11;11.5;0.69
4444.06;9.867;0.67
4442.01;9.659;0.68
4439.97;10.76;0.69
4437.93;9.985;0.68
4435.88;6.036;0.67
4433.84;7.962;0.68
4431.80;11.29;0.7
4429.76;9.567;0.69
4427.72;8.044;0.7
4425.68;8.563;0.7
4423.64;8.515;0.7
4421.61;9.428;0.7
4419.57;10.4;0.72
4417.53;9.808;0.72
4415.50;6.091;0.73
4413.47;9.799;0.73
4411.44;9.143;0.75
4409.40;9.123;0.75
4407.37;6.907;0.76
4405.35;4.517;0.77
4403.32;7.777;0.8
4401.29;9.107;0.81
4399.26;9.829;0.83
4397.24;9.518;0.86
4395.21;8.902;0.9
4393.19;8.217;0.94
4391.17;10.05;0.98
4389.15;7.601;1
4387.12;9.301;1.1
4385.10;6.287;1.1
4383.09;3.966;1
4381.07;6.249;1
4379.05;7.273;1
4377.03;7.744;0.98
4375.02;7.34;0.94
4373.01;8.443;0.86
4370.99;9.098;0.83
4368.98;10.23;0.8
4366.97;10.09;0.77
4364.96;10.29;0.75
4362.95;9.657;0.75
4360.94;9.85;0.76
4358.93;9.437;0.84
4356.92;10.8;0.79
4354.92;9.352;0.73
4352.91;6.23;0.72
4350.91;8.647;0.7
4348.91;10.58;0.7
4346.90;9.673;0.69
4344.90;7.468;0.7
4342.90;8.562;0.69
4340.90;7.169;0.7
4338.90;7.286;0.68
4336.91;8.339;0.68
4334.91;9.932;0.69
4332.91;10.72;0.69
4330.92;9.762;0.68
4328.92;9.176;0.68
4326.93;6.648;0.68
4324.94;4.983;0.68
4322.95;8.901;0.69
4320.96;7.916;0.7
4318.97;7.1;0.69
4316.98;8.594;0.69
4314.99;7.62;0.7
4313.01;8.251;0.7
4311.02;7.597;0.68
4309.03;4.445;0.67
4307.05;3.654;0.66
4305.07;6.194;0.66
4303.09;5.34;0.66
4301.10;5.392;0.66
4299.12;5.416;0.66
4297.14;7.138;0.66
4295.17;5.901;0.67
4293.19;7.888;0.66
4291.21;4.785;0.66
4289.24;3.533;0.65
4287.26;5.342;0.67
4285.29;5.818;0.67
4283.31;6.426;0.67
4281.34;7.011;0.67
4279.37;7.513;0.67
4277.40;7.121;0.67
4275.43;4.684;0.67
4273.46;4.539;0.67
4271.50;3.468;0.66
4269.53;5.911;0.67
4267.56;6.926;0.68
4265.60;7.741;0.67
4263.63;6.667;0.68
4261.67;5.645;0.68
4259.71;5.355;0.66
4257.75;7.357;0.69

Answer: 2.40 angstrom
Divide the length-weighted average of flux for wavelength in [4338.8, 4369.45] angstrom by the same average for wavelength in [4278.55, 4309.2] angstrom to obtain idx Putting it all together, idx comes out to 1.58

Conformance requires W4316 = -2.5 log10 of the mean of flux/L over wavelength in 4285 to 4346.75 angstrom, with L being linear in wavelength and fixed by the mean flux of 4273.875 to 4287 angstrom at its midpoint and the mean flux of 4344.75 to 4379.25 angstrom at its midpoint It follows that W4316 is 0.08 mag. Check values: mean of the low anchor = 6.29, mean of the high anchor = 9.09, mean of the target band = 7.05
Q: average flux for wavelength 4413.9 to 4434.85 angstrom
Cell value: 8.99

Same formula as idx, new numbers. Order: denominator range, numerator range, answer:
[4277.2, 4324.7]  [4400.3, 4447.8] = 1.39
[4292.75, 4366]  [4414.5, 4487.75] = 1.25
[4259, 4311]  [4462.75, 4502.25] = 1.96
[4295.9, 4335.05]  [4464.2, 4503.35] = 1.60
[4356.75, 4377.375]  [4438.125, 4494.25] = 1.12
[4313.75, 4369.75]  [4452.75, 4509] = 1.25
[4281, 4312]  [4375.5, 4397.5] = 1.34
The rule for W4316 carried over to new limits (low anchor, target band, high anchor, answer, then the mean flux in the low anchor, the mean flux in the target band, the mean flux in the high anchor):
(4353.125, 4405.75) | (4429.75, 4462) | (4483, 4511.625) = 0.14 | 8.51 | 9.28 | 12.1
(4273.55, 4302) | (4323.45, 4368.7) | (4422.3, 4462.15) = -0.23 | 5.95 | 8.87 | 9.15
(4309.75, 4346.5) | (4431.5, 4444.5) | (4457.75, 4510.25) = 0.13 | 8.11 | 9.24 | 11.4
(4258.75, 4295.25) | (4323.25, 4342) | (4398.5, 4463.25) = -0.18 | 5.91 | 8.25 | 8.9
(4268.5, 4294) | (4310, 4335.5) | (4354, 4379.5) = -0.11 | 5.68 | 8.22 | 9.24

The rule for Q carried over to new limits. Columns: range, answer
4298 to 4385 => 7.93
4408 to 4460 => 9.15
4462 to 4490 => 11.1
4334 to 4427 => 8.53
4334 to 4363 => 8.84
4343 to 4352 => 9.01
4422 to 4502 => 10.2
